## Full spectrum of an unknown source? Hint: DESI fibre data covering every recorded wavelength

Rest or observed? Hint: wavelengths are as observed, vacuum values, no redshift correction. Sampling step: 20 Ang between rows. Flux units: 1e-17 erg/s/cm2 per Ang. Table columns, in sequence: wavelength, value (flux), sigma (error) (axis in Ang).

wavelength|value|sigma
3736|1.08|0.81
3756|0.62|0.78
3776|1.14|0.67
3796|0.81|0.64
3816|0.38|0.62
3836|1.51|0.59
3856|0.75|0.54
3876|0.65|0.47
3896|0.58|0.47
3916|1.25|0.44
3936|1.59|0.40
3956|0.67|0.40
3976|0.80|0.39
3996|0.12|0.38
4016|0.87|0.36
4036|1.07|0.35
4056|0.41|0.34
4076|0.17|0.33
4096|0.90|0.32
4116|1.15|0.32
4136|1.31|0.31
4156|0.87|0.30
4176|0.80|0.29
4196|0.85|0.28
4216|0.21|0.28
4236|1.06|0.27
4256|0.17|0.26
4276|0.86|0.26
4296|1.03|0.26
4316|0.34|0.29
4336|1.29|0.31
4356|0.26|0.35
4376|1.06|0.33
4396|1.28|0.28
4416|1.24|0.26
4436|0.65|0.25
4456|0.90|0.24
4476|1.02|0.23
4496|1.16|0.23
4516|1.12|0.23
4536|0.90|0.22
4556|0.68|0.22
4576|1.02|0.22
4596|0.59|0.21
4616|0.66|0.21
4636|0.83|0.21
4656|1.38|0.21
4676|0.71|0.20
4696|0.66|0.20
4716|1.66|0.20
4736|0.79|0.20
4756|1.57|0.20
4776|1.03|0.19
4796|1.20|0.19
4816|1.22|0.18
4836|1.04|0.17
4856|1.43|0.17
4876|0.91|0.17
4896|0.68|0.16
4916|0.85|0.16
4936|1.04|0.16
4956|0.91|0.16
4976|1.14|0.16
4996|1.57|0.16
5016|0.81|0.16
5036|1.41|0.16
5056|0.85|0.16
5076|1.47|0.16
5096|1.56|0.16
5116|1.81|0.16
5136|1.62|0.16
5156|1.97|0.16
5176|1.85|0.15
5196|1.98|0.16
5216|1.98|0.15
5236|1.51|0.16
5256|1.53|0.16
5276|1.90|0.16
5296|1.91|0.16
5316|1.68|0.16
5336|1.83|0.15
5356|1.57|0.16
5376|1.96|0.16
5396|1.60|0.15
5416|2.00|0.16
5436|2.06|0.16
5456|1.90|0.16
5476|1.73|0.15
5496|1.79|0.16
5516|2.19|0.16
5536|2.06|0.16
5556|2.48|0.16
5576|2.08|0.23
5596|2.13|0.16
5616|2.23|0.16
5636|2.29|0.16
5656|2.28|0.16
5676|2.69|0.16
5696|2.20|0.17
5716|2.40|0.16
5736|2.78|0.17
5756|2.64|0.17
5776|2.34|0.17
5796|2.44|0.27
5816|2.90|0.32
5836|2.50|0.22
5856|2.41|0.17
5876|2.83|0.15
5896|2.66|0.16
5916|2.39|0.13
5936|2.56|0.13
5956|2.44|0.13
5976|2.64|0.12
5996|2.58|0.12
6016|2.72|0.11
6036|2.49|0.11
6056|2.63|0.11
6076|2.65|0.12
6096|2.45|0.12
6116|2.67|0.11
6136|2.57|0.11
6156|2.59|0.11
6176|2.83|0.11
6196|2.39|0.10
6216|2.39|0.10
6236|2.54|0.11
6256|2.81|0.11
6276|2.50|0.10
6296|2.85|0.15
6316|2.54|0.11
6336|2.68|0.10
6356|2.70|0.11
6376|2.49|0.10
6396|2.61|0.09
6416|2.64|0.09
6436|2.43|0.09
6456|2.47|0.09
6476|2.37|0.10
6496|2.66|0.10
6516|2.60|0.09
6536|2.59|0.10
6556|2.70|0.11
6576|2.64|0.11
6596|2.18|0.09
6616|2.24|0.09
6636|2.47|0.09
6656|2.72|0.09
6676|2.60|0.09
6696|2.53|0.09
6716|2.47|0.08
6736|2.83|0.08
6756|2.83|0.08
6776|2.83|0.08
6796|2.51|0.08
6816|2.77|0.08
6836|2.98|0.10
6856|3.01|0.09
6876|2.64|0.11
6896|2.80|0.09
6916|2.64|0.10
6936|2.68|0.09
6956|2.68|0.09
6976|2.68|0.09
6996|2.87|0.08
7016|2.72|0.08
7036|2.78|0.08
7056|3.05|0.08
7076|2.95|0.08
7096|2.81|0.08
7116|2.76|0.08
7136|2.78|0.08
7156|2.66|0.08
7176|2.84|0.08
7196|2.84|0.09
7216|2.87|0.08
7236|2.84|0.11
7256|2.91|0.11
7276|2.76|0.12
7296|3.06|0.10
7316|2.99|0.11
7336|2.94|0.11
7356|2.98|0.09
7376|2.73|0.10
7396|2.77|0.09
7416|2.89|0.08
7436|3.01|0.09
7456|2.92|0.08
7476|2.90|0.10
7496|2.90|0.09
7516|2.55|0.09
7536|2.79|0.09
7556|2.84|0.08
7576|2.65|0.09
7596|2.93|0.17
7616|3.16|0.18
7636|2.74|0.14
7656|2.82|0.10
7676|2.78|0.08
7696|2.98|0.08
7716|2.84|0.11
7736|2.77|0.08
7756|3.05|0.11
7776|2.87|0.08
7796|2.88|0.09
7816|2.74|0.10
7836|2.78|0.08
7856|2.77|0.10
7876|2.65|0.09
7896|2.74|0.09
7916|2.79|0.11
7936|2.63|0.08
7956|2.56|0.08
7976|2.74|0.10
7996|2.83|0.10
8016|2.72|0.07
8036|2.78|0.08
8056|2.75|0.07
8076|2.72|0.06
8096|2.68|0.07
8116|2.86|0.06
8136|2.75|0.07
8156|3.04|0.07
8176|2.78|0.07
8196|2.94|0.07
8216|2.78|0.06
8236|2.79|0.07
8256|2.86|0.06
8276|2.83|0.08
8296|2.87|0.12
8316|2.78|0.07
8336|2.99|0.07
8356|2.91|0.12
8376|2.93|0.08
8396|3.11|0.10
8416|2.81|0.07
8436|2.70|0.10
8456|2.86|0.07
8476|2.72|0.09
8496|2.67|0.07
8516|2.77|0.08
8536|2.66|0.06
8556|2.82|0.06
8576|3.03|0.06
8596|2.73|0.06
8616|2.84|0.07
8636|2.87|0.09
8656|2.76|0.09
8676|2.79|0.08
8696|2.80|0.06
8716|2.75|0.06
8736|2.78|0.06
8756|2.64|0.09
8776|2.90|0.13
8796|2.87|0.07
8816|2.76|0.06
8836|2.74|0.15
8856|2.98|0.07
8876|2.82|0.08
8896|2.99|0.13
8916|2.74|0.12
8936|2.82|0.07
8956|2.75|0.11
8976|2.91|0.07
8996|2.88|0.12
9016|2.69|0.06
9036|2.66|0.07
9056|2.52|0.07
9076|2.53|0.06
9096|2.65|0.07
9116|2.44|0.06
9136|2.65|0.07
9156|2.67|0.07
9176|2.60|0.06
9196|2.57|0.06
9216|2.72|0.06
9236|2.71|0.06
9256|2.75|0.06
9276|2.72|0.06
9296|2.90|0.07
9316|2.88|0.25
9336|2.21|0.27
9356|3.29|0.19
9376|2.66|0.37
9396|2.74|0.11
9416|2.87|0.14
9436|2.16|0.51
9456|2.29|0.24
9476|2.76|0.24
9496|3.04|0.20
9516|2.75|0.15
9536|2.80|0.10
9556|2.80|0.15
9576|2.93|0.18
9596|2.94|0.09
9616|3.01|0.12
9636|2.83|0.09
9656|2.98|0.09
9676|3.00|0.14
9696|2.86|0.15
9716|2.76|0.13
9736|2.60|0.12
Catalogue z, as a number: 0.275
